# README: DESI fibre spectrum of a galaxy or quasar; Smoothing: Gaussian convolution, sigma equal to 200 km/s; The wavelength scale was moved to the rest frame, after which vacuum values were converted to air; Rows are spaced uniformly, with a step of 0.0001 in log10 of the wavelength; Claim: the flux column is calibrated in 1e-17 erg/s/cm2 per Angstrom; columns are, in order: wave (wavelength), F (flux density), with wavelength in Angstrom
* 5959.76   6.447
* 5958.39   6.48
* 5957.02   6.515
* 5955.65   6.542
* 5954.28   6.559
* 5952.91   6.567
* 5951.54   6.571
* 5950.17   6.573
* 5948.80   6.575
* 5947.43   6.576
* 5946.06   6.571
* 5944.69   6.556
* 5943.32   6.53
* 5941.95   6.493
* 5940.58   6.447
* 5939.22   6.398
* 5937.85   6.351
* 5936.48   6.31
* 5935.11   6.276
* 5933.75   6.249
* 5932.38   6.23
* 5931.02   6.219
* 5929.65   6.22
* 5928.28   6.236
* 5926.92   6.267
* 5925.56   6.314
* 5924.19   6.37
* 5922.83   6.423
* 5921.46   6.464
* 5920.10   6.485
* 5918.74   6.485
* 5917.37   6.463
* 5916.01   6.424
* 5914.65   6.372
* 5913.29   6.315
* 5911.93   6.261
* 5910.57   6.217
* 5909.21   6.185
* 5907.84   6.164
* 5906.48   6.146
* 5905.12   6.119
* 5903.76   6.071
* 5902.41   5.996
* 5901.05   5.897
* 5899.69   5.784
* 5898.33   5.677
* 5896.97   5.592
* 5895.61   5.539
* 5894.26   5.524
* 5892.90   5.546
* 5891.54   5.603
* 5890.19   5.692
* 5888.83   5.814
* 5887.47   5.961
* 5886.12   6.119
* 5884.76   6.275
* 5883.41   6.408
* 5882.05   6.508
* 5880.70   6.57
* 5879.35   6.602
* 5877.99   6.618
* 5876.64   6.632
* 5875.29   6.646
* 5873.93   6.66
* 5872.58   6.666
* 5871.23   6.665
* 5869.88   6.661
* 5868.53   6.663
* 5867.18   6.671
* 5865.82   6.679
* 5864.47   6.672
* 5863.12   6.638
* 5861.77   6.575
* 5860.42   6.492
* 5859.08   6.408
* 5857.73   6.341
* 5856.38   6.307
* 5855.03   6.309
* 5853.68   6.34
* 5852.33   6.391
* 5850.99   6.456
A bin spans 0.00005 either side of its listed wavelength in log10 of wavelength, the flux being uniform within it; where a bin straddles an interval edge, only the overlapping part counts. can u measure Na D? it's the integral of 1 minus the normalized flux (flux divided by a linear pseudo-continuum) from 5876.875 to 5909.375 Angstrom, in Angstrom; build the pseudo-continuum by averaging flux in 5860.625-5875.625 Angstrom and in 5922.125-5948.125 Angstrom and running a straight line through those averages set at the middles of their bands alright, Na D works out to 2.6 Angstrom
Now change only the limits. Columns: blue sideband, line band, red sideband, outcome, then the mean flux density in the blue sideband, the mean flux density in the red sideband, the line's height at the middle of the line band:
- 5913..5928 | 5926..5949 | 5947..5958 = 0.4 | 6.4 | 6.56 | 6.48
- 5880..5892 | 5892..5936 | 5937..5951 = 1.2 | 6.12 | 6.5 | 6.3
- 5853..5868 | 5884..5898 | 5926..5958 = 1.5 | 6.49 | 6.43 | 6.47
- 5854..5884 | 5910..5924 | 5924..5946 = 0.0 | 6.56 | 6.35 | 6.4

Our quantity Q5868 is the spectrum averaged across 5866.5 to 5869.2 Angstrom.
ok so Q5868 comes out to 6.66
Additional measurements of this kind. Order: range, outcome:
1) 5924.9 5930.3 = 6.26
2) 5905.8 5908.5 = 6.16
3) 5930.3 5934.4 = 6.23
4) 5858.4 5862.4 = 6.5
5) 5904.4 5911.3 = 6.16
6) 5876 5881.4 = 6.61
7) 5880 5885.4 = 6.45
